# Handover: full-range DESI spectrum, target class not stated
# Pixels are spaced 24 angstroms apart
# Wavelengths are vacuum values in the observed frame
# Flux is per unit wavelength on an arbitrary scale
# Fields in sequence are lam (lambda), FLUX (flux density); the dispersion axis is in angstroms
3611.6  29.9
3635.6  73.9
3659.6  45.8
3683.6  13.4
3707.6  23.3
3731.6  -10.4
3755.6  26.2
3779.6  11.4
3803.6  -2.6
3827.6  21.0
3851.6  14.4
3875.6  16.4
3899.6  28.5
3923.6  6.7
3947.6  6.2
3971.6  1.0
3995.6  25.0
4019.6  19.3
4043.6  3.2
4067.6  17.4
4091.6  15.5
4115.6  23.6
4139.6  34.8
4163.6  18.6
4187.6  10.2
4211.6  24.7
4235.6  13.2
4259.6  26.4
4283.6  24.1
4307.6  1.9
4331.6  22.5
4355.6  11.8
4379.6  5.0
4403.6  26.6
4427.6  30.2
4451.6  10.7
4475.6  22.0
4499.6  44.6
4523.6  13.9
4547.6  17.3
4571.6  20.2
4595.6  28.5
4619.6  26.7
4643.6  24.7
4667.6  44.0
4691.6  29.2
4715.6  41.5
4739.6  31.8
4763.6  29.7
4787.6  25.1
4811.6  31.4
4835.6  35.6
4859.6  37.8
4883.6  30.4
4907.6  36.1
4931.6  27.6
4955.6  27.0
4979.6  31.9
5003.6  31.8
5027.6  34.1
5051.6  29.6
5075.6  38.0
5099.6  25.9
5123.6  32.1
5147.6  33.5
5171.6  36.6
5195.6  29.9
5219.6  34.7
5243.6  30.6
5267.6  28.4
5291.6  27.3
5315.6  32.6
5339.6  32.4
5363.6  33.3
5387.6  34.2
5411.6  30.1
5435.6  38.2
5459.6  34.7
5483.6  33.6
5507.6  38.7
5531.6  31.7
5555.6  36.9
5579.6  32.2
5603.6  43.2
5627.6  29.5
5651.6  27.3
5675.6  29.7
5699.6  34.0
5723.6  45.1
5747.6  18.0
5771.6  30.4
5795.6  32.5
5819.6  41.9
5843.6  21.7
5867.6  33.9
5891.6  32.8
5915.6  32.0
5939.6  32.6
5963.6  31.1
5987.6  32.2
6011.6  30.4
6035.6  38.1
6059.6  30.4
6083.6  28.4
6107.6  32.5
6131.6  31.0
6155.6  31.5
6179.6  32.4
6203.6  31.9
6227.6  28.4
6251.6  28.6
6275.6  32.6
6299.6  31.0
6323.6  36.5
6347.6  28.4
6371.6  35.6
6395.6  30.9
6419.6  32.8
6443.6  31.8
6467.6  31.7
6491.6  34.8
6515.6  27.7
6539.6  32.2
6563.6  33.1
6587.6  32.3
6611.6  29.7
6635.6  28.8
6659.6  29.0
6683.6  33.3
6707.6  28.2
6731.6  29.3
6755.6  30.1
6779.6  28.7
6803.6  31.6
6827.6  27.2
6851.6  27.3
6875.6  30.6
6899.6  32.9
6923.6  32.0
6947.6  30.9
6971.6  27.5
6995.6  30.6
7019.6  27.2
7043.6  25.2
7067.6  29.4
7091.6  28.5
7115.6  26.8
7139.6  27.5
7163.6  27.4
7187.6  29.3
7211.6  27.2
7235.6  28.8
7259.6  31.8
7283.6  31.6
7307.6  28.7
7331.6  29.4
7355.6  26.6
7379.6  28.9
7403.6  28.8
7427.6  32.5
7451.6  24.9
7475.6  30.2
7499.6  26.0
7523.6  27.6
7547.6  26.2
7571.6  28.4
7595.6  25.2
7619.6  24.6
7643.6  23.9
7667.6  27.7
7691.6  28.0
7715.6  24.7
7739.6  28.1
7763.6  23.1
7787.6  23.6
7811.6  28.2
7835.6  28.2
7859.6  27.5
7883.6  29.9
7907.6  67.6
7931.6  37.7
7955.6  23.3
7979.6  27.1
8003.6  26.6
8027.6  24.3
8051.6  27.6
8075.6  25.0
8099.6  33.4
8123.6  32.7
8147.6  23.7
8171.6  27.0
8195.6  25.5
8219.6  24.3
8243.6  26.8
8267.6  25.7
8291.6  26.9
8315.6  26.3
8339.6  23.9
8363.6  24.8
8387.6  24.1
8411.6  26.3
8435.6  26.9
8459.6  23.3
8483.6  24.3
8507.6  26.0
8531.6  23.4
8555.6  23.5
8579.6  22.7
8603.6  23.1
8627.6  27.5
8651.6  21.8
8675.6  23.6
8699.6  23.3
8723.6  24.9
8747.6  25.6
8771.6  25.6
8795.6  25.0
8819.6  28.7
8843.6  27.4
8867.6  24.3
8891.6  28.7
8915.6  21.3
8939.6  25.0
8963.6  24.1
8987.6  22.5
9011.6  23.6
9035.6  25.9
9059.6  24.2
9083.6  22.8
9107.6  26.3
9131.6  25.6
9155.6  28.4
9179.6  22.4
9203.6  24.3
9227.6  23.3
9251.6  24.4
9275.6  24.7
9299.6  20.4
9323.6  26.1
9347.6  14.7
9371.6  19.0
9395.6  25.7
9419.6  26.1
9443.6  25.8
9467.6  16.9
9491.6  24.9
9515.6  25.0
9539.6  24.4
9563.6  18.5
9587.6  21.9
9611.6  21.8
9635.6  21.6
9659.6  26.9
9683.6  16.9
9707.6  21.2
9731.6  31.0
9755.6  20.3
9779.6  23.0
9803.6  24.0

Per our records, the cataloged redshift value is 0.206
